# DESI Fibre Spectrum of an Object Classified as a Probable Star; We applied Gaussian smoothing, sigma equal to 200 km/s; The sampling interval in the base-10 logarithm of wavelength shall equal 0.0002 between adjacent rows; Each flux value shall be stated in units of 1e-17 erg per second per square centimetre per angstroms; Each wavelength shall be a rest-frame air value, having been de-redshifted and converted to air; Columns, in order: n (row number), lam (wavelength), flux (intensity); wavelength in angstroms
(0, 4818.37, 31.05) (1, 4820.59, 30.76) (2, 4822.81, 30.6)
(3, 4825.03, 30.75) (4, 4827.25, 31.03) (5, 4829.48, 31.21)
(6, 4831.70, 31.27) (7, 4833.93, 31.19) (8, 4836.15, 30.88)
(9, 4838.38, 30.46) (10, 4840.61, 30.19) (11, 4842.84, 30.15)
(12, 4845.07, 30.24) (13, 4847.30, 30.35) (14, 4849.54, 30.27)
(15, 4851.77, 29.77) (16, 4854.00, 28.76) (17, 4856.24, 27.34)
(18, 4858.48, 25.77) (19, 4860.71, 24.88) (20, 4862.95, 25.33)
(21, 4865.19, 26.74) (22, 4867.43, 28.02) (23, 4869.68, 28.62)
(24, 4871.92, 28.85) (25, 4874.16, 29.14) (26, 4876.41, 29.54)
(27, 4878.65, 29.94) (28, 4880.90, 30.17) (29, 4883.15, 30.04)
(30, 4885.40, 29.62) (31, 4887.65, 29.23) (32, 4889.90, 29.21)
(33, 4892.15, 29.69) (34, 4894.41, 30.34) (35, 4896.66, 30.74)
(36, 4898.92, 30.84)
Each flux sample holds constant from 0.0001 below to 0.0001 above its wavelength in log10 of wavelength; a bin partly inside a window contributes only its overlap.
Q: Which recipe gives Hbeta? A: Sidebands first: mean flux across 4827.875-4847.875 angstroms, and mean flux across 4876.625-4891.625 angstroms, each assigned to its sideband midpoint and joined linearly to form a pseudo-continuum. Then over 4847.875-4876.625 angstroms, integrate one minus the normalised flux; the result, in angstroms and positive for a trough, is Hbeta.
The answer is 2.1 angstroms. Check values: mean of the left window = 30.7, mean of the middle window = 27.9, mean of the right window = 29.7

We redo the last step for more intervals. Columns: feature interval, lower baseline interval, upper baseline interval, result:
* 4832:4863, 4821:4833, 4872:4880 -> 1.23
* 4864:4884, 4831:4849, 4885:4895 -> 0.60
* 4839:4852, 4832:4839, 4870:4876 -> 0.09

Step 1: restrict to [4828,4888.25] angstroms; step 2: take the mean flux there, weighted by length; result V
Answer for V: 29.2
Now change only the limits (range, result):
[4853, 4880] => 27.8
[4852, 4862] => 26.9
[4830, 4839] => 31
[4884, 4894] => 29.5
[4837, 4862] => 28.9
